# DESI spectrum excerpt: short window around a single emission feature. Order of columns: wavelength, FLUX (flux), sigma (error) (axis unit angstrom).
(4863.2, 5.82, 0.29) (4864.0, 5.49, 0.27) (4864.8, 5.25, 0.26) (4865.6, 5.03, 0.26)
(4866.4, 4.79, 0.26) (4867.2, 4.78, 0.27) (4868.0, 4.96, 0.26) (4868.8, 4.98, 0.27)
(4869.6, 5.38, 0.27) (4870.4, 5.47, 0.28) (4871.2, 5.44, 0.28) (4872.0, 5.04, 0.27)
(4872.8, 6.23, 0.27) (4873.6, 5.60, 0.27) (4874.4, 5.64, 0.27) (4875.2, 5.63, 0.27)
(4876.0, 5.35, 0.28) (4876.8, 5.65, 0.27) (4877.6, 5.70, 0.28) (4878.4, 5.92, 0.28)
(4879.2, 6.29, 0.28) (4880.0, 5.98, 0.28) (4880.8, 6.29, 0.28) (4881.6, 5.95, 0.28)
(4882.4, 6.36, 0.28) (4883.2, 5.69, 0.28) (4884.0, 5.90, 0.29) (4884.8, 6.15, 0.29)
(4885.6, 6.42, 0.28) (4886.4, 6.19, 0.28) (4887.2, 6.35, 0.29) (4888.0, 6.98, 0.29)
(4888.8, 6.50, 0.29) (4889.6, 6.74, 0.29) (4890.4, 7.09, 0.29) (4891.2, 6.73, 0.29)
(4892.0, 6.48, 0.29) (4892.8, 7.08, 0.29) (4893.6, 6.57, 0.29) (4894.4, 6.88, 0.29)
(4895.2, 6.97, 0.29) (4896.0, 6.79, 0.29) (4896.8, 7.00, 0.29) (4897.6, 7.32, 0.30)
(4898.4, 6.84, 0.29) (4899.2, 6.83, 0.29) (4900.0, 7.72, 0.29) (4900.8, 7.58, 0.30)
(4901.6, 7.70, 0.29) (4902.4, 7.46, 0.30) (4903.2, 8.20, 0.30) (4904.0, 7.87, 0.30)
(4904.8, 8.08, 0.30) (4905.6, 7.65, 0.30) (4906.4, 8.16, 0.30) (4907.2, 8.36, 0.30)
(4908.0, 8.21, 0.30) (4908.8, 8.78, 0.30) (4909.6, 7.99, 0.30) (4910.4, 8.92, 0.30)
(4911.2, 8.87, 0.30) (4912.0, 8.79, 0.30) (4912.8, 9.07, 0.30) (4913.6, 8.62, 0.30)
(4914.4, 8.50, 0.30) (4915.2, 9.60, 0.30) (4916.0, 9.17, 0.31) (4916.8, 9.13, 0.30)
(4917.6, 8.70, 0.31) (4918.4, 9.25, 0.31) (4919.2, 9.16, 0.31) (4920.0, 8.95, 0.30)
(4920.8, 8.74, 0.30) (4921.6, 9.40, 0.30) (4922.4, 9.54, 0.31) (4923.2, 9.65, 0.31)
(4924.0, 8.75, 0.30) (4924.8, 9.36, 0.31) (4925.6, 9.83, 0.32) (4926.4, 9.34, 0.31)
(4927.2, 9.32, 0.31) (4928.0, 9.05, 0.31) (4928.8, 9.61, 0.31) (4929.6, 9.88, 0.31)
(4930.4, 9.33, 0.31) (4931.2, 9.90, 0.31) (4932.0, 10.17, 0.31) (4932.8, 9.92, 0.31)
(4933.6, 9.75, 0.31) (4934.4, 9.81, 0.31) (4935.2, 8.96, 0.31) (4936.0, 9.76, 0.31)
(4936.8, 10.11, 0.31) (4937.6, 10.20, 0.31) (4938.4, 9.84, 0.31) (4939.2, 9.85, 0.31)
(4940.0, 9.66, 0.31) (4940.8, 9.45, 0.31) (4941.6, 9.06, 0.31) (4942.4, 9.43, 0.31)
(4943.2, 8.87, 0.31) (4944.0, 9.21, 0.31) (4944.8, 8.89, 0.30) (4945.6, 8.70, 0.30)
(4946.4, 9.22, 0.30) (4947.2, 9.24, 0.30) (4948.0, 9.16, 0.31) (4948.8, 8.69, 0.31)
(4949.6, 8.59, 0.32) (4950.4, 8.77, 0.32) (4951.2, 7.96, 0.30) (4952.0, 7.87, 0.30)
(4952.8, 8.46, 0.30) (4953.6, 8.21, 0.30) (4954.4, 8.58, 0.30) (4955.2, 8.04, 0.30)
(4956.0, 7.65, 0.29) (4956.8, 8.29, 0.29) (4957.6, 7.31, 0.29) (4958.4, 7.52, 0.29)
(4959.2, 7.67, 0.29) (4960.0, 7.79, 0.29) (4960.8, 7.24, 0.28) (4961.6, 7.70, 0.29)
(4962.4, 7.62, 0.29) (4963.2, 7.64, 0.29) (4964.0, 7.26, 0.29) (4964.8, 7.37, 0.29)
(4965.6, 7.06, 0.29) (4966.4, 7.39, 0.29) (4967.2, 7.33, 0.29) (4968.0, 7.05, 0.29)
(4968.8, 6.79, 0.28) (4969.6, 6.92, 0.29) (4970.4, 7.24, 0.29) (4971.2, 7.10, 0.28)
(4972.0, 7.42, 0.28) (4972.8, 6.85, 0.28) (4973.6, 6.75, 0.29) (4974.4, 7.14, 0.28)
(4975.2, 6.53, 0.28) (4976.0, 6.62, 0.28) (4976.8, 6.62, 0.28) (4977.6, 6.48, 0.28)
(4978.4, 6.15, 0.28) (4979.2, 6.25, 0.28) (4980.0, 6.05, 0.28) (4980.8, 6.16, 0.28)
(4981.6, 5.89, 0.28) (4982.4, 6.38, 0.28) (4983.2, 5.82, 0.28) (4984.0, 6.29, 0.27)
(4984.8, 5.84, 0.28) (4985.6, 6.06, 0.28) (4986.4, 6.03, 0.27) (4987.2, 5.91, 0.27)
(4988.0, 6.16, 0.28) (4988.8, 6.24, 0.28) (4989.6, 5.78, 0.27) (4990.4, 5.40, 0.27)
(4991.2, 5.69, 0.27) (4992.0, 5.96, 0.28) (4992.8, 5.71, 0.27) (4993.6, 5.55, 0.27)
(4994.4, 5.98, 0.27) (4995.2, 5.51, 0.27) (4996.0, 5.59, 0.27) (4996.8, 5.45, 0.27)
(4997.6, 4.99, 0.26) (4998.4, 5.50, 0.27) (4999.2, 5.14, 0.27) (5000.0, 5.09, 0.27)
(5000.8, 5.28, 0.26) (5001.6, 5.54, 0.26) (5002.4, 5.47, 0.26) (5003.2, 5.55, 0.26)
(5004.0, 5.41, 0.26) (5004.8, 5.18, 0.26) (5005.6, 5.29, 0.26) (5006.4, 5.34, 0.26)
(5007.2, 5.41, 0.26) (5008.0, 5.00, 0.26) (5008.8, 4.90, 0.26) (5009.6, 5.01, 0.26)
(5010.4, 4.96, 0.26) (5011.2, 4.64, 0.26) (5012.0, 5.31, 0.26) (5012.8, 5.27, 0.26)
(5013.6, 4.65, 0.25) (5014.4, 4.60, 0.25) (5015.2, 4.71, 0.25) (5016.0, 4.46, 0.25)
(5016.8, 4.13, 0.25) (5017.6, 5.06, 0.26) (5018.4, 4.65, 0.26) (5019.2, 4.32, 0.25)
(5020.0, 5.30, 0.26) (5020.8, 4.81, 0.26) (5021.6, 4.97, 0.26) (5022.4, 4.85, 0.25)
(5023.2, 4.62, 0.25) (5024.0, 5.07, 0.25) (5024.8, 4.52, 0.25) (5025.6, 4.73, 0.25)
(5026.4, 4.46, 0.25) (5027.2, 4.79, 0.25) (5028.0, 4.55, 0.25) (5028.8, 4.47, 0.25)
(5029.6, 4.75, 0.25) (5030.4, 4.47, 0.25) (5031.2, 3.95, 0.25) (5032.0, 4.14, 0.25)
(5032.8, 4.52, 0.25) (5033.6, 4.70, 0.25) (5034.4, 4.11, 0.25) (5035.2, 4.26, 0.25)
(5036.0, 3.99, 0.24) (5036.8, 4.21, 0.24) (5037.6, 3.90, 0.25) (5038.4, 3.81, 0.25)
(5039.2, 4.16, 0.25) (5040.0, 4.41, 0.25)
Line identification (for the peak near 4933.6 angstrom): C IV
